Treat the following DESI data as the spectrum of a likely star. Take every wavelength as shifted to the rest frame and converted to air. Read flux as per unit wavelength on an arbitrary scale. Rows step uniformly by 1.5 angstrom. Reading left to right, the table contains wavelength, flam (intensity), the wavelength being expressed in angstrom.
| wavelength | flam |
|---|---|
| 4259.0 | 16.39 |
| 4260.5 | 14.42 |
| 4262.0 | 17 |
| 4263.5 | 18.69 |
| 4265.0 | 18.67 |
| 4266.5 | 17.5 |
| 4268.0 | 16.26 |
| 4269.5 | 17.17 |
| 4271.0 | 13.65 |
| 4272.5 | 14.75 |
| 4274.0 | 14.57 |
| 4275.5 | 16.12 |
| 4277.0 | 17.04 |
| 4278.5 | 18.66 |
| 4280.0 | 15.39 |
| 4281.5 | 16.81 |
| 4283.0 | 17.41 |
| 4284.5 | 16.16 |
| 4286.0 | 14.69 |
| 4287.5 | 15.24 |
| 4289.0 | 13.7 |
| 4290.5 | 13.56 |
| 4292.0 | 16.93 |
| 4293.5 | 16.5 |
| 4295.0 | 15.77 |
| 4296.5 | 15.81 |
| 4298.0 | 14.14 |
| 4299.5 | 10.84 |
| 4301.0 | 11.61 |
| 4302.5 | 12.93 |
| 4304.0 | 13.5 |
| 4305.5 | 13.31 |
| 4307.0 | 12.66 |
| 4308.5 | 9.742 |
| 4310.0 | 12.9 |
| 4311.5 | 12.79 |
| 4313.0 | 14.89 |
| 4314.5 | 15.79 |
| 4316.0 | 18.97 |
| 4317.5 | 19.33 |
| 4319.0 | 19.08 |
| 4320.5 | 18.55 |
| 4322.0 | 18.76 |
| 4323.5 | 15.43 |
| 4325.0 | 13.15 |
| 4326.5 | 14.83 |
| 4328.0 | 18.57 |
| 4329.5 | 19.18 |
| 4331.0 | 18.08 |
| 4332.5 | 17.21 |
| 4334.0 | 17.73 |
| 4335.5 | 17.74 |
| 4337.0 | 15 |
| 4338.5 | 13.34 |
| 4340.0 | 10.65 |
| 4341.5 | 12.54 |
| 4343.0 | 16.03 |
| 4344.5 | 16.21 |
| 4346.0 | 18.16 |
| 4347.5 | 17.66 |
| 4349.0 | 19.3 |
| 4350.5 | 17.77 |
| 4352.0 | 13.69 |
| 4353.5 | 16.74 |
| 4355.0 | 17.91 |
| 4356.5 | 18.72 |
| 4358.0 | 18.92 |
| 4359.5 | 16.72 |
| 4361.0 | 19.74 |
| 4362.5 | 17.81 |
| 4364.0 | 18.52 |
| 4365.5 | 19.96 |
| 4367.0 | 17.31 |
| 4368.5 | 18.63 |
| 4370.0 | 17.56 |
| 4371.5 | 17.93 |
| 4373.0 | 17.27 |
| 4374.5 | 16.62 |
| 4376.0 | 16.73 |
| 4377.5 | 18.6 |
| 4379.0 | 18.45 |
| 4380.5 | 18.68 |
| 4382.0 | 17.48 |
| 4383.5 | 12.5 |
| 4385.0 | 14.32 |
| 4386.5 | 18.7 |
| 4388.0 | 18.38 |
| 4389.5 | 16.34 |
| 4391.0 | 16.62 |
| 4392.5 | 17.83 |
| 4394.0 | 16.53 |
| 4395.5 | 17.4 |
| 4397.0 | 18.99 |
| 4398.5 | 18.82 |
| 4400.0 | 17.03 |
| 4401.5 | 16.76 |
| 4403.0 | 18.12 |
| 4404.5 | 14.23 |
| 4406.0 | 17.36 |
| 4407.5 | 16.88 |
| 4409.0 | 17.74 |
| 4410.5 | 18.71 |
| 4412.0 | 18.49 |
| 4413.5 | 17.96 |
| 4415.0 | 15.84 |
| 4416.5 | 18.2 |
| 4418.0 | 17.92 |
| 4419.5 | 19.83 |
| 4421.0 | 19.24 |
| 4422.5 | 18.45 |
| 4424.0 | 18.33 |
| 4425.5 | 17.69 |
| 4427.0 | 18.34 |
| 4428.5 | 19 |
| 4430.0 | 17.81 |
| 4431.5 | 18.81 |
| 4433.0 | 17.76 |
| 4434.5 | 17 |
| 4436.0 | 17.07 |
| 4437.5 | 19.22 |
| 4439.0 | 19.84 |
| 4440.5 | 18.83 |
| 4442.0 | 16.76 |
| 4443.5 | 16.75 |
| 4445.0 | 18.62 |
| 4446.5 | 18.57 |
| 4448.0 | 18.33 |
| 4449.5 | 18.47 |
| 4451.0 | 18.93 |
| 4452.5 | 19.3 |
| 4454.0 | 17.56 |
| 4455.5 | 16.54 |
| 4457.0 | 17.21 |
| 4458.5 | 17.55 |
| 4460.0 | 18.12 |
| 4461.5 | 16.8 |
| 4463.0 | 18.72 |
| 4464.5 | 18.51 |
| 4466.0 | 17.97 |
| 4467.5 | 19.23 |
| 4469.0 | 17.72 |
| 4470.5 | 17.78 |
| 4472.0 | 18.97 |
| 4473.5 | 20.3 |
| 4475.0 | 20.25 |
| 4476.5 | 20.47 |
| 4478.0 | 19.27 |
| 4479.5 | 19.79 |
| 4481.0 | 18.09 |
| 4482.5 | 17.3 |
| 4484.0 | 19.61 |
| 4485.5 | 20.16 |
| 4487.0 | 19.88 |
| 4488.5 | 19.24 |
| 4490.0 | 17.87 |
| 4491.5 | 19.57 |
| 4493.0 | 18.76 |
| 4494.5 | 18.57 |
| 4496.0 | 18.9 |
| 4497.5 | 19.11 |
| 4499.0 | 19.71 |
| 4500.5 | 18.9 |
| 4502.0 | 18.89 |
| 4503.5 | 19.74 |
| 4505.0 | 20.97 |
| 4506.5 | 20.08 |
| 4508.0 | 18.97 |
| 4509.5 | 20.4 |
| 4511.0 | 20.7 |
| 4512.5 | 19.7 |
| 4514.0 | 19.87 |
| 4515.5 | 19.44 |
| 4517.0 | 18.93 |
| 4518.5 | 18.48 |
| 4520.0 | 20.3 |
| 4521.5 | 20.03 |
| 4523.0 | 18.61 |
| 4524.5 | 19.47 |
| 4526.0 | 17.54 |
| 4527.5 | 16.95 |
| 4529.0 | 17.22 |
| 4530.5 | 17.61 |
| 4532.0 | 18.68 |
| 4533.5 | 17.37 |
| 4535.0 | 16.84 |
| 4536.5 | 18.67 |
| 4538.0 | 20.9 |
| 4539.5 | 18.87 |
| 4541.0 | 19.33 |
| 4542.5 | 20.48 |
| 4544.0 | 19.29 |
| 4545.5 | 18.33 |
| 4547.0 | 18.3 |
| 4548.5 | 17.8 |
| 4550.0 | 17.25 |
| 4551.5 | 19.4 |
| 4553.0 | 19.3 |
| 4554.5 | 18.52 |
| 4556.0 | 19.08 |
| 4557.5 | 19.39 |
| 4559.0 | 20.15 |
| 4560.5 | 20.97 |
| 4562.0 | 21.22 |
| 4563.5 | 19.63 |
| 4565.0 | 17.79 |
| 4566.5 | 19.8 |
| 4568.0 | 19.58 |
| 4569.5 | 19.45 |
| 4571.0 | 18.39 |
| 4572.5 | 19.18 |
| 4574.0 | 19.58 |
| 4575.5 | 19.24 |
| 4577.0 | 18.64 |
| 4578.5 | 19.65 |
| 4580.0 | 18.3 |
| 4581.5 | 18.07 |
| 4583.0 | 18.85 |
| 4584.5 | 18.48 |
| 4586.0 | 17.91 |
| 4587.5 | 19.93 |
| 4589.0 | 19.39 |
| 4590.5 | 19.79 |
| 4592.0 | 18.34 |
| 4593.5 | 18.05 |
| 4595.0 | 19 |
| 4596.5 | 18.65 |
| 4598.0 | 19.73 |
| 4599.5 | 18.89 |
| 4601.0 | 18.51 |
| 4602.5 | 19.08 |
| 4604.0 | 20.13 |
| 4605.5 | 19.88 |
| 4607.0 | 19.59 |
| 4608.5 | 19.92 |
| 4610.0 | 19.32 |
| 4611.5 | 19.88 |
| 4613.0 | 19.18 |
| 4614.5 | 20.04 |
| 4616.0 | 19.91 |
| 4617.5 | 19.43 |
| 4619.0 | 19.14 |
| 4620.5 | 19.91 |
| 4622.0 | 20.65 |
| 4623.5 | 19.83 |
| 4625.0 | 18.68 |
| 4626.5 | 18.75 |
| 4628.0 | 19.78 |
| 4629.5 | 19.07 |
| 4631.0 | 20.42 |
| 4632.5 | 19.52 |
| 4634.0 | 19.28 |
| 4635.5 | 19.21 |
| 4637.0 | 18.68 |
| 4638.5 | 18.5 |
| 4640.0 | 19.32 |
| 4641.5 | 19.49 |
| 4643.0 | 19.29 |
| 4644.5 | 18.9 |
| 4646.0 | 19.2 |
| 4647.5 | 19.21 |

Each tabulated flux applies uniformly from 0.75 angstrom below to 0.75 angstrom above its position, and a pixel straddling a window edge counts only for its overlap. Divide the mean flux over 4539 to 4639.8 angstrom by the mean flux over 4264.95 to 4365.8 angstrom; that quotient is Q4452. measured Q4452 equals 1.20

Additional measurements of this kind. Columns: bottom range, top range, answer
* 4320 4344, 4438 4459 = 1.13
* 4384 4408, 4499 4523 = 1.15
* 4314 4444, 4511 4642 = 1.10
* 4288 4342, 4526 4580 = 1.25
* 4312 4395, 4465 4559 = 1.11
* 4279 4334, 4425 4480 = 1.19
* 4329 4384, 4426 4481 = 1.07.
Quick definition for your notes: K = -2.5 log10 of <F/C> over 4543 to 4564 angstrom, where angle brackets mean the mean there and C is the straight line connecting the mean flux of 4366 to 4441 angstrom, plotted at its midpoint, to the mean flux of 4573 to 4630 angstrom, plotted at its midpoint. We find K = -0.02 mag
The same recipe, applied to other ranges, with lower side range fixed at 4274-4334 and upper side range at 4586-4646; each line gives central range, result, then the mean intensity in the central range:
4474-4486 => -0.099 mag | 19.4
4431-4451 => -0.059 mag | 18.2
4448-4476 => -0.053 mag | 18.3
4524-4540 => 0.010 mag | 18.2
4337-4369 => -0.049 mag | 16.9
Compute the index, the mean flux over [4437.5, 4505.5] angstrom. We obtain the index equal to 18.7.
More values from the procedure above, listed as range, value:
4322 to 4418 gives 17.1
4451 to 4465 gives 17.9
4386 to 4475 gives 18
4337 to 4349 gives 15.2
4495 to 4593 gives 19.1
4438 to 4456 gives 18.2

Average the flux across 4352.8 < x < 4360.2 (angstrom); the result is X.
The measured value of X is 17.8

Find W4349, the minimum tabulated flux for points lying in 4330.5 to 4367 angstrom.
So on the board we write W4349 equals 10.65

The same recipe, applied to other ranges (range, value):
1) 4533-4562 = 16.84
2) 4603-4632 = 18.68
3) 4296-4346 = 9.742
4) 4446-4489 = 16.54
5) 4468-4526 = 17.3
